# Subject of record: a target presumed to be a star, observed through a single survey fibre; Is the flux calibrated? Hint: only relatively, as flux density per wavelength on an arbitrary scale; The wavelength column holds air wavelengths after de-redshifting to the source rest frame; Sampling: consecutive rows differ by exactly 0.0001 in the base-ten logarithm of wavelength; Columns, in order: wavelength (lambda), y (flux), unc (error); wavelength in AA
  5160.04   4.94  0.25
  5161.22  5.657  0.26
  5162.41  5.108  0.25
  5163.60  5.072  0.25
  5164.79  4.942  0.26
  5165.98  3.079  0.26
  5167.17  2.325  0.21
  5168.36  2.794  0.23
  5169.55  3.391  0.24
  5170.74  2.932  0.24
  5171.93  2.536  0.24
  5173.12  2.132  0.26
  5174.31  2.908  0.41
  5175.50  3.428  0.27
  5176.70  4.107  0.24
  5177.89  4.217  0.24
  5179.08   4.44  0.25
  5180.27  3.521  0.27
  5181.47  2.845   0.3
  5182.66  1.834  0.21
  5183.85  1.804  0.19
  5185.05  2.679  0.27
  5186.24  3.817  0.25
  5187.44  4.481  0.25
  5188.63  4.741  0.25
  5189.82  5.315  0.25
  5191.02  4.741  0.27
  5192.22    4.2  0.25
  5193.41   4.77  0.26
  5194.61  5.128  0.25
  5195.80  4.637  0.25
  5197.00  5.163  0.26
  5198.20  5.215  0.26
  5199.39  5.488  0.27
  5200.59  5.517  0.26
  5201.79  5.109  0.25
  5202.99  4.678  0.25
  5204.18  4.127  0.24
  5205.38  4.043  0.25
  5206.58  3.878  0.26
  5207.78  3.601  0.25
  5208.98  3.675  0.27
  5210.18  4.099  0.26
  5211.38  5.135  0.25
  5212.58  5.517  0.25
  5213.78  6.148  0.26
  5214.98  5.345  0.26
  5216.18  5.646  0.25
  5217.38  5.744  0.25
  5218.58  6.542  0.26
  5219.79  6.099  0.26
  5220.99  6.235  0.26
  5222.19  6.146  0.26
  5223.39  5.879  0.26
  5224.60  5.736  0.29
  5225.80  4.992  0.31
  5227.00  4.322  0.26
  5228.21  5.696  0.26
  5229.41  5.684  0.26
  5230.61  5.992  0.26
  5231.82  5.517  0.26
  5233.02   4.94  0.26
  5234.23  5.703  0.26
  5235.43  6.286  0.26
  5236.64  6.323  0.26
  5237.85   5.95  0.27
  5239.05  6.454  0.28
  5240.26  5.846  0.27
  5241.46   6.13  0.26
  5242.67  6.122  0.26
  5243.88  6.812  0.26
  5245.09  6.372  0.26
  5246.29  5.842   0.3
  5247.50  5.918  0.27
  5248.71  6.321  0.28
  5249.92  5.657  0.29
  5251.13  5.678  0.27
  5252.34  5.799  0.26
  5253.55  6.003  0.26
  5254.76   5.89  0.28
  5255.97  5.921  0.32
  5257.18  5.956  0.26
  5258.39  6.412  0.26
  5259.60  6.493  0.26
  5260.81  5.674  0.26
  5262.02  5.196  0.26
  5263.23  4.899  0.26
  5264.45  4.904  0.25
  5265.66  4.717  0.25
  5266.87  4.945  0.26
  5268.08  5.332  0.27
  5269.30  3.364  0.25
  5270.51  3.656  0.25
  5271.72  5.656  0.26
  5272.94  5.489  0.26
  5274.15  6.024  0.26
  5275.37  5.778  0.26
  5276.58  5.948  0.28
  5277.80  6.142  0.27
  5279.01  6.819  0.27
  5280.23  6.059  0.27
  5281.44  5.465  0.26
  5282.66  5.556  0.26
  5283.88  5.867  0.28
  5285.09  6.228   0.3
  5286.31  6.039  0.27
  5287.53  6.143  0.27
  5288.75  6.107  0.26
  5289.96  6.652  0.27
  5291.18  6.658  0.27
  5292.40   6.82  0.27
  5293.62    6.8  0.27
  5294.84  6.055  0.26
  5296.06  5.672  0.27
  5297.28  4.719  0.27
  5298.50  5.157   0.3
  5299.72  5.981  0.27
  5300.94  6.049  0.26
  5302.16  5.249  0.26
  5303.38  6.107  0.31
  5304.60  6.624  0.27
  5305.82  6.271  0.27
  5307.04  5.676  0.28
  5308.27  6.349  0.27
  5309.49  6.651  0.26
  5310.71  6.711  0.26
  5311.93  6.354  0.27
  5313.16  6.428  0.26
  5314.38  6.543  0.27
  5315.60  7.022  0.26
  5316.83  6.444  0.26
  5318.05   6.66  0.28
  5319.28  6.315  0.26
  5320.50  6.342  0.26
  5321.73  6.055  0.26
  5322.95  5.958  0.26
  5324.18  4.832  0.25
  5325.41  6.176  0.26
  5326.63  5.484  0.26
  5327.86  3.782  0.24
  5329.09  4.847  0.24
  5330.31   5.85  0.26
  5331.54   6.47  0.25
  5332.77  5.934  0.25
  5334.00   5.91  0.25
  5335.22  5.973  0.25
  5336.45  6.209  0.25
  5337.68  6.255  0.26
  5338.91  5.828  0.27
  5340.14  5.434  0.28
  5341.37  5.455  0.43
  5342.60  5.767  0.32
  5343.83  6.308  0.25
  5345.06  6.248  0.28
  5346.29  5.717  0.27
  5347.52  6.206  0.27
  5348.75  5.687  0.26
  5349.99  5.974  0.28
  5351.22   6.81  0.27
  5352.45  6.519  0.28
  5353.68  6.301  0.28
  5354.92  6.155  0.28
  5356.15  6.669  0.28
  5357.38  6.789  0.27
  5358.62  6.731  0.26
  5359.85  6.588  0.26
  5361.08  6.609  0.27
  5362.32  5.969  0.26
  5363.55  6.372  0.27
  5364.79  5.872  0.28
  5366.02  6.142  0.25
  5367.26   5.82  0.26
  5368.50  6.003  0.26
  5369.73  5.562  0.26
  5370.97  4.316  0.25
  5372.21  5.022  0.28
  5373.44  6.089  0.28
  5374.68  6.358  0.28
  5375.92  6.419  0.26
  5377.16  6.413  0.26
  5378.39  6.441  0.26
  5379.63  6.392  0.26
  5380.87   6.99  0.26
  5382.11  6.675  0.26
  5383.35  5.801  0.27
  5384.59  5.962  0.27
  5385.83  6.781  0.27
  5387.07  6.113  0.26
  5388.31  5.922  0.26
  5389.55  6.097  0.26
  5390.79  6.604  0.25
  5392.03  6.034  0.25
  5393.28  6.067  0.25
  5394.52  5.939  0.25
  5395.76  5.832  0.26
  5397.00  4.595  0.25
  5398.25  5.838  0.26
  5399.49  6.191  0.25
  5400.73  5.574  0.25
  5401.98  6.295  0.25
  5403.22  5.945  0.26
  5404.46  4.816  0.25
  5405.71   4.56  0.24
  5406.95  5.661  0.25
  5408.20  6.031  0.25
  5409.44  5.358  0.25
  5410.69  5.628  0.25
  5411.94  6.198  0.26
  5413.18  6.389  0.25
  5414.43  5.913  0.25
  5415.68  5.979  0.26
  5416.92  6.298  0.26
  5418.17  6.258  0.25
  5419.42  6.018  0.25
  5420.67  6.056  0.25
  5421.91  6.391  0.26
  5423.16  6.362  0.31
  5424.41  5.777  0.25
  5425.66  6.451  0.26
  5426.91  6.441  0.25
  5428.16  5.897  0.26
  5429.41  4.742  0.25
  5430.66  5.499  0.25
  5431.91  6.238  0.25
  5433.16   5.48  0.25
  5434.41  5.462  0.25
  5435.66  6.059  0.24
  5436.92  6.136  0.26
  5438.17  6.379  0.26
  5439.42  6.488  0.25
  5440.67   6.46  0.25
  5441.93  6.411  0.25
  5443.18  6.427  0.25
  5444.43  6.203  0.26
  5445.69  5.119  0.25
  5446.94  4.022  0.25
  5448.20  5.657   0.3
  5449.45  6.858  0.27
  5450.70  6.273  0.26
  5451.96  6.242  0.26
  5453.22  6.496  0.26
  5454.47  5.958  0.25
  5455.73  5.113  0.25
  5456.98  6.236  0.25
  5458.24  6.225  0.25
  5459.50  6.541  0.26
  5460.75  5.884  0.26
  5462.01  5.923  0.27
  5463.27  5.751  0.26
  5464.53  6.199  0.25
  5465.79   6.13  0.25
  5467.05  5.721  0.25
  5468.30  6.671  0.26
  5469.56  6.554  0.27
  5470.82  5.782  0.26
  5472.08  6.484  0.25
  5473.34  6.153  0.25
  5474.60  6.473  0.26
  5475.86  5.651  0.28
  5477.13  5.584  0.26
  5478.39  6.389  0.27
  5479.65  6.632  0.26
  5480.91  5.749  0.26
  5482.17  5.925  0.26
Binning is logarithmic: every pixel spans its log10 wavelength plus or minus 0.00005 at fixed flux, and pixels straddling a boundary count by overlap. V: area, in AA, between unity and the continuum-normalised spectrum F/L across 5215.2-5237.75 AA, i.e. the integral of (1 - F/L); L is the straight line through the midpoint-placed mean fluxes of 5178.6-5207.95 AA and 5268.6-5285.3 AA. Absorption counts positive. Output -4.7 AA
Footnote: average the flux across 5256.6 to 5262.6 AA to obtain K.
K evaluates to 5.95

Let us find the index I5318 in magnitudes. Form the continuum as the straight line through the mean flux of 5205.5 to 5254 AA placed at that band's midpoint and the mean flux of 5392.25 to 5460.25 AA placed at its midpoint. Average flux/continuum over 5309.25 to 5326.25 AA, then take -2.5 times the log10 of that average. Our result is -0.098 mag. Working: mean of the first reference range 5.63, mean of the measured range 6.3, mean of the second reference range 5.92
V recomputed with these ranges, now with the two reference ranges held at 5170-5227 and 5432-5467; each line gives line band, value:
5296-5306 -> -1.2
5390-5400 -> -0.4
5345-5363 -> -3.0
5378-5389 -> -1.4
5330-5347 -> -2.0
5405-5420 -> -0.2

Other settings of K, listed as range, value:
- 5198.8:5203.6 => 5.19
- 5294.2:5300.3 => 5.52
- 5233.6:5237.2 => 6.09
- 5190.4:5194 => 4.57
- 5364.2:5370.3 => 5.89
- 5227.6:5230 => 5.68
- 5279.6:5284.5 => 5.74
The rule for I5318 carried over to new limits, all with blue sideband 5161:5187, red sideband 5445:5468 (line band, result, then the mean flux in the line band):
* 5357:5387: -0.19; 6.17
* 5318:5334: -0.20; 5.72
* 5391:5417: -0.06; 5.77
